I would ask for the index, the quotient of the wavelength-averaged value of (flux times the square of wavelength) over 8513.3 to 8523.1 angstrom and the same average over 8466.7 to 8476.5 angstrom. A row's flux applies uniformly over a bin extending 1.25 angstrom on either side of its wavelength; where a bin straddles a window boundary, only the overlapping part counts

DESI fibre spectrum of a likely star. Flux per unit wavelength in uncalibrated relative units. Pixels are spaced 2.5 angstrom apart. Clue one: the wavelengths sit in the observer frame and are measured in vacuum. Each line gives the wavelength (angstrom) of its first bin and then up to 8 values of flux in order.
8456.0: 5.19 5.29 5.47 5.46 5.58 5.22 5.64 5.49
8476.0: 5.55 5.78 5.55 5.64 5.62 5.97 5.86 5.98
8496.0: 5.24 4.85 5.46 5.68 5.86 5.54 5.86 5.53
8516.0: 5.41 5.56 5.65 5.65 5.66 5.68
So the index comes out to 1.02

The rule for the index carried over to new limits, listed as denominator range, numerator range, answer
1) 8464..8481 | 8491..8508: 1.01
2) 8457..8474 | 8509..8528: 1.04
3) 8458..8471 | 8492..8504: 1.01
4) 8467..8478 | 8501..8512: 1.05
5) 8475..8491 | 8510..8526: 0.99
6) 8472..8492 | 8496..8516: 0.98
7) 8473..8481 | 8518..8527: 1.02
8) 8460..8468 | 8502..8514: 1.05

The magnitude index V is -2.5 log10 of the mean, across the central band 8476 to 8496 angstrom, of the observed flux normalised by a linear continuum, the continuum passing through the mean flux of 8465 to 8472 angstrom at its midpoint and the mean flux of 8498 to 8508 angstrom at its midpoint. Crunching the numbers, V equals -0.04 mag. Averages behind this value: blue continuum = 5.47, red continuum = 5.51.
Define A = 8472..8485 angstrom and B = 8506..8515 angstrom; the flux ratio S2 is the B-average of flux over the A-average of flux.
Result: 1.01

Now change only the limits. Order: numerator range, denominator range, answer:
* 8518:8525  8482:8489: 0.99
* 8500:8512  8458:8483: 1.03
